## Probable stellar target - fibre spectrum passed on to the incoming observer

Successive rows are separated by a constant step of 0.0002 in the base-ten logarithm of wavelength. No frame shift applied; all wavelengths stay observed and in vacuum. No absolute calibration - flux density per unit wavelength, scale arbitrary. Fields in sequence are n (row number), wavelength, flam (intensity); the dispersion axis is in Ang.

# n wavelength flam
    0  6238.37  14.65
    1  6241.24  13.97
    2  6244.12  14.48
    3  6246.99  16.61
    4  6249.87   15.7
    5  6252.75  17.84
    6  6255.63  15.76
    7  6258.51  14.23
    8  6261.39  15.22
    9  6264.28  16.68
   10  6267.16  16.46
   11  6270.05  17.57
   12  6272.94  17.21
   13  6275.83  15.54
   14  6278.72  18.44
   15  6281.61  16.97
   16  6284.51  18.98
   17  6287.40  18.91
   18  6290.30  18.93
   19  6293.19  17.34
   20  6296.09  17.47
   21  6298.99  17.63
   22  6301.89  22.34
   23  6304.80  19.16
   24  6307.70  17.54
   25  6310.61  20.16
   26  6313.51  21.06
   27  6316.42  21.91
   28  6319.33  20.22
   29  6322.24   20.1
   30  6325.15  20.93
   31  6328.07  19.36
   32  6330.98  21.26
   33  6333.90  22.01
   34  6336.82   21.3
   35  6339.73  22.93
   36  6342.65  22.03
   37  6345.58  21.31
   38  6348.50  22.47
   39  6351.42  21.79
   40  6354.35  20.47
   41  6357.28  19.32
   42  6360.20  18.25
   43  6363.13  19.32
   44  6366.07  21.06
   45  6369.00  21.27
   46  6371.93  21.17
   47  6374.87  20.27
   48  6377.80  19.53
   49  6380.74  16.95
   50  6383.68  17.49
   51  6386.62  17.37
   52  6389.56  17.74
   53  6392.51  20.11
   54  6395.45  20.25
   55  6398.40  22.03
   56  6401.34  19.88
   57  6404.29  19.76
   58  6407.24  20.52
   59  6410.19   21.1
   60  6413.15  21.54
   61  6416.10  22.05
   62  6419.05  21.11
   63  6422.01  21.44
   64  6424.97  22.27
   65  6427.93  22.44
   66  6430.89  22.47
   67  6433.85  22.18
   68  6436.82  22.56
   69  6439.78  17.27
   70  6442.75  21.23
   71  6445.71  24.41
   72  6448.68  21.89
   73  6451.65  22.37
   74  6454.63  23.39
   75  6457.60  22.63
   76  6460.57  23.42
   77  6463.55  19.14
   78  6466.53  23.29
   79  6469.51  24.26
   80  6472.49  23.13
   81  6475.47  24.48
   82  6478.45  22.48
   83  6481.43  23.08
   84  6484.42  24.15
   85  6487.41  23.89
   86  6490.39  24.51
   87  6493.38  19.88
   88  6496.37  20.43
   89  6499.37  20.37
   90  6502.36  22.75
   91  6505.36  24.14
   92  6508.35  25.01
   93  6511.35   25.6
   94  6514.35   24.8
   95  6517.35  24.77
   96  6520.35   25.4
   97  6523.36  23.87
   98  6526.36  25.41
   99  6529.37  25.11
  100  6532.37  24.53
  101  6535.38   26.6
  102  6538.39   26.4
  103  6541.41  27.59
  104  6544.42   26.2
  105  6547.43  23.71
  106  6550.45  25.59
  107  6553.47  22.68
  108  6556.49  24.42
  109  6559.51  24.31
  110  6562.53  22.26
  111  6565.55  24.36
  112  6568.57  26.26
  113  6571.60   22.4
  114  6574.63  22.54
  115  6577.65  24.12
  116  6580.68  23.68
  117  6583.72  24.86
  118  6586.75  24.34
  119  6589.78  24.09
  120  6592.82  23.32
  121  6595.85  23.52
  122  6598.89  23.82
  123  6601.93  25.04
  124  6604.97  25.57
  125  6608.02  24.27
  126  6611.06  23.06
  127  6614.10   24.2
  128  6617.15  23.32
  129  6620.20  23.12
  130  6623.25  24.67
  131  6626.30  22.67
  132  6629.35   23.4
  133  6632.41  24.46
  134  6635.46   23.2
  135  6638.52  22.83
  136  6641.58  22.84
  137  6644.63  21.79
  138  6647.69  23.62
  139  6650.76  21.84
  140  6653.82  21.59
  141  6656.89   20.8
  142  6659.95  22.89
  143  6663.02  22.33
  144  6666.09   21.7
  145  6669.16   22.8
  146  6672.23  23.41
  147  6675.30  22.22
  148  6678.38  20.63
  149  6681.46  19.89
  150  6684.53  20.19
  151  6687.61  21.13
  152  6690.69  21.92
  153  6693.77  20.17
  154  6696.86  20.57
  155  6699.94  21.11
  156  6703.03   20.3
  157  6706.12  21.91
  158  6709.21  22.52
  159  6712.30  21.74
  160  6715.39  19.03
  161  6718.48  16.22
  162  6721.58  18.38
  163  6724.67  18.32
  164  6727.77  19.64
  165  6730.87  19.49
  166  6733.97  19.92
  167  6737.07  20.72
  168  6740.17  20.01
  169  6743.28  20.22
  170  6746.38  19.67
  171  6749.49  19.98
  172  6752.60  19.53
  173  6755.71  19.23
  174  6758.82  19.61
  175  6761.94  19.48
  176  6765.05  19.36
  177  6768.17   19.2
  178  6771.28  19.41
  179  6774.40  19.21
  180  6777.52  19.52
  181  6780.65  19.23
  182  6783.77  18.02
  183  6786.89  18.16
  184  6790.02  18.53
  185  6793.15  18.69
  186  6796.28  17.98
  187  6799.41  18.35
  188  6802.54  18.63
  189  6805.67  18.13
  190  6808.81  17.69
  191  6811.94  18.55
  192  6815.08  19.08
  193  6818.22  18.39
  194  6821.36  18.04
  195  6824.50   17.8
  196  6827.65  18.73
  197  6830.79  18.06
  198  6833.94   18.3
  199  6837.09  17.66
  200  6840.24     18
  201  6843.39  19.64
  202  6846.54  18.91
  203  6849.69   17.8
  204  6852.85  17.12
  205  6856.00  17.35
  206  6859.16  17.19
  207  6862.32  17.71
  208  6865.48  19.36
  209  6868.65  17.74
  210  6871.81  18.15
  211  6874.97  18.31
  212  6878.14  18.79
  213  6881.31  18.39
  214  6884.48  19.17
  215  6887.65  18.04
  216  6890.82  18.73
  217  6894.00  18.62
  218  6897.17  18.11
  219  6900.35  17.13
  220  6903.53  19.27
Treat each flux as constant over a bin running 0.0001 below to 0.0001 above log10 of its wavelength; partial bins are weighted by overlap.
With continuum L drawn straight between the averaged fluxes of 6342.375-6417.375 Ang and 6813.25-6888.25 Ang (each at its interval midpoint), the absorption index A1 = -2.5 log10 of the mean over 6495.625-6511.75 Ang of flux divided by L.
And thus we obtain -0.17 mag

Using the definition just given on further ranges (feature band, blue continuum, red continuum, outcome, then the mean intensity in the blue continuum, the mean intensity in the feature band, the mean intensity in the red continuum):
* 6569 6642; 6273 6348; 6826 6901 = -0.25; 19.7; 23.8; 18.2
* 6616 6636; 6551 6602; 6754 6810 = -0.04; 23.9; 23.6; 18.8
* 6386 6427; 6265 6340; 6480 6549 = 0.06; 19.2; 20.6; 24.3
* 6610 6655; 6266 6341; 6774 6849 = -0.23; 19.3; 23.1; 18.5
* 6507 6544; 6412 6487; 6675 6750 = -0.17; 22.4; 25.4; 20.2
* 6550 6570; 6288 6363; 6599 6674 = -0.08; 20.3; 24.2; 23.2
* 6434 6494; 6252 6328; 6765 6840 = -0.23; 18.3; 22.6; 18.5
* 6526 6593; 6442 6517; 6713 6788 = -0.12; 23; 24.6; 19.3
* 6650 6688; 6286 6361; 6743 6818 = -0.13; 20.3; 21.7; 18.9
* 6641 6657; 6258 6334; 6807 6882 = -0.20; 18.7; 22.1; 18.2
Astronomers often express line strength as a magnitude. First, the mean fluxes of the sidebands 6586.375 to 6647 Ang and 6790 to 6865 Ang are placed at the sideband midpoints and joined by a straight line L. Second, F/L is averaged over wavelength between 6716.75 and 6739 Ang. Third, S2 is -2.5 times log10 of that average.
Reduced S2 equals 0.10 mag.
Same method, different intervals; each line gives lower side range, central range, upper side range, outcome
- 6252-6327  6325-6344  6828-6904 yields -0.17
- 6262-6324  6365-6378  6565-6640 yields -0.05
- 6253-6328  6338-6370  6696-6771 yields -0.13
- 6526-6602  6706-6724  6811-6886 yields 0.08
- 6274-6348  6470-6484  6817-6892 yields -0.21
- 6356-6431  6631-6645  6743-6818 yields -0.19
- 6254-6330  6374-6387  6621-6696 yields 0.05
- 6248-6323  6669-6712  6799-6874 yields -0.17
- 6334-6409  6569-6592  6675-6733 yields -0.18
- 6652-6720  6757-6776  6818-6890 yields 0.02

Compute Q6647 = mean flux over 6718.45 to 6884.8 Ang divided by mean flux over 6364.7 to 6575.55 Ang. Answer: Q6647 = 0.8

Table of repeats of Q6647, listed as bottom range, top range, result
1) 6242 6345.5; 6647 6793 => 1.09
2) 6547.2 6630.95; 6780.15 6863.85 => 0.76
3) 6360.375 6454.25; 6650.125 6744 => 1.00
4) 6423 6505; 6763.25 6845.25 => 0.83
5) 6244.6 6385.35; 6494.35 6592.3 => 1.27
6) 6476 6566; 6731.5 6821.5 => 0.79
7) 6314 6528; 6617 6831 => 0.94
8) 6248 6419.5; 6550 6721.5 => 1.17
